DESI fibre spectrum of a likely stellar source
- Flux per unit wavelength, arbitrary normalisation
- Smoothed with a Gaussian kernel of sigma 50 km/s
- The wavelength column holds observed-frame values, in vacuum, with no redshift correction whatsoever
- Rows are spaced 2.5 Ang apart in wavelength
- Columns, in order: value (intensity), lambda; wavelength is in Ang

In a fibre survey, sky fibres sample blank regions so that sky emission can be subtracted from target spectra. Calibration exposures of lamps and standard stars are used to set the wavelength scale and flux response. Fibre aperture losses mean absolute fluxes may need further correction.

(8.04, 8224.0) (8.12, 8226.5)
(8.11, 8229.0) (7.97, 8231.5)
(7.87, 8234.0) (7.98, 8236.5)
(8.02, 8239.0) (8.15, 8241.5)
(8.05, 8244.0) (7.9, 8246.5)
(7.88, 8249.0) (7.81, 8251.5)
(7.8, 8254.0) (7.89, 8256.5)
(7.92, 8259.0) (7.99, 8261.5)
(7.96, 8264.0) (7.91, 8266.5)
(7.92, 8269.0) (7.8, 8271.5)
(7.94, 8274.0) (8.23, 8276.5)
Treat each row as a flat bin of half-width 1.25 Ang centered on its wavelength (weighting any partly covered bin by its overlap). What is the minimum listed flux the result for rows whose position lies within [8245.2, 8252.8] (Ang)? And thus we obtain 7.81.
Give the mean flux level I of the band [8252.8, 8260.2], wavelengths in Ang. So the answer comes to 7.87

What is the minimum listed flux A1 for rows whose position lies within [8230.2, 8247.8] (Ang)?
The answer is 7.87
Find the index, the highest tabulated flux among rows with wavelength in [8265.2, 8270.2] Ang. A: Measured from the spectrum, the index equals 7.92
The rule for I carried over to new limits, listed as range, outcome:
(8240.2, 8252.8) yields 7.96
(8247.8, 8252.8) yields 7.84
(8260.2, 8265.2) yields 7.97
